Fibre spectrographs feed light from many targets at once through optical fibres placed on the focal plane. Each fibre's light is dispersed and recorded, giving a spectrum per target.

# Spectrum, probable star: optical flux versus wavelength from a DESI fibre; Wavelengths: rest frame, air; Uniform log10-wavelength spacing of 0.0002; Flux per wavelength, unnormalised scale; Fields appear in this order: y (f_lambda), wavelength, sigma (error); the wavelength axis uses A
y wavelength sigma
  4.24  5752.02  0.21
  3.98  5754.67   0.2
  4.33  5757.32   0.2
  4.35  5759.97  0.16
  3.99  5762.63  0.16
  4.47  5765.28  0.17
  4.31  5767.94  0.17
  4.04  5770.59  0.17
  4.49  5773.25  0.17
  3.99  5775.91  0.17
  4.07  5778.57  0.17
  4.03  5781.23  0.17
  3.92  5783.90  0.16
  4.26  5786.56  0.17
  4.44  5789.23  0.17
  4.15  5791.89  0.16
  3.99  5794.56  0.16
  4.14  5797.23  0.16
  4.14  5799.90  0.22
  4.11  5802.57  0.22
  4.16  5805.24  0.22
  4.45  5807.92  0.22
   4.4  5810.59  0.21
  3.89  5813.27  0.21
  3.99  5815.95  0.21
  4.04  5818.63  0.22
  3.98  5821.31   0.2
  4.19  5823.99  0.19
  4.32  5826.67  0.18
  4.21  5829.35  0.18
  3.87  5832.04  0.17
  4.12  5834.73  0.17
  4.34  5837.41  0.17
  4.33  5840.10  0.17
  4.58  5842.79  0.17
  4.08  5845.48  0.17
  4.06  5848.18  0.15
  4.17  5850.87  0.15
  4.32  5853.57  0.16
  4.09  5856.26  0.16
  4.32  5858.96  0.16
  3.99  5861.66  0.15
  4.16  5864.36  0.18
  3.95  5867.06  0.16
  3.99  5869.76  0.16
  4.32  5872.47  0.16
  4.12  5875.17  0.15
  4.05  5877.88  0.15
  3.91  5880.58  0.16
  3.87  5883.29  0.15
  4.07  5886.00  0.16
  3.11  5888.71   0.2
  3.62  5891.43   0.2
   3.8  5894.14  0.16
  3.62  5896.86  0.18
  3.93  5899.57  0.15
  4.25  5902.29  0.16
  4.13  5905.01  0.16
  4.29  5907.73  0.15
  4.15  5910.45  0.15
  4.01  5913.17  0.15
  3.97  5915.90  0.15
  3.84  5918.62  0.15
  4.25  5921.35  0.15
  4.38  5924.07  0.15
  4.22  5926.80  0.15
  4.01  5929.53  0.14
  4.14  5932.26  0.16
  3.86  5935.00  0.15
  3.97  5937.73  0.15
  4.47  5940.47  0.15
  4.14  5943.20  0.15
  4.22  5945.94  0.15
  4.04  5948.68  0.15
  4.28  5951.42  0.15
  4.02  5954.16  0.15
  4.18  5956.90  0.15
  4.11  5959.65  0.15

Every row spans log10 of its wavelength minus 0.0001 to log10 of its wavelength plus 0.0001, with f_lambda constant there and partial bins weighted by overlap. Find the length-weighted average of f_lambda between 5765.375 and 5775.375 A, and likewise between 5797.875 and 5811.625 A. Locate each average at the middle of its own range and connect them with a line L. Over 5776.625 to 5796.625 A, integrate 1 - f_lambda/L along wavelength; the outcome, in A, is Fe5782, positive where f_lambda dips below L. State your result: 0.7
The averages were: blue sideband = 4.28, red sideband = 4.24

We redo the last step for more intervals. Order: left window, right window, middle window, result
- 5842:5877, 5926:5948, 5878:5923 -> 2.2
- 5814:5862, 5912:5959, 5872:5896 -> 1.7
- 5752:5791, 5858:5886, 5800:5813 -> -0.3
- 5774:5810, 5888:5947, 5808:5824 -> 0.1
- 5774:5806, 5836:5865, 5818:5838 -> 0.3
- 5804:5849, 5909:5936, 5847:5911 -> 1.8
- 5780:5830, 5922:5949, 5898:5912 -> 0.0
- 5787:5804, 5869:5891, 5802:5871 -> -2.0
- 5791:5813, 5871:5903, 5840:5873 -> -1.5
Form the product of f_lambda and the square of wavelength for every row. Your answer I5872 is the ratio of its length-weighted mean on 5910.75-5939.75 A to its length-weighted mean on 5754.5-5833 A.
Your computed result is 1.02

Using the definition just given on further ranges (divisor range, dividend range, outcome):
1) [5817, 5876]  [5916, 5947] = 1.02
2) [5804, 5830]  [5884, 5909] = 0.95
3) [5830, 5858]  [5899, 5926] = 1.01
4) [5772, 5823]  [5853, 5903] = 0.98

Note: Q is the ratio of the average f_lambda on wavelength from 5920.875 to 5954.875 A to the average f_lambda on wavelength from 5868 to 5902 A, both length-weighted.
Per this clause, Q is 1.1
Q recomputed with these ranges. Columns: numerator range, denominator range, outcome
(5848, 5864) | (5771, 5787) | 1.01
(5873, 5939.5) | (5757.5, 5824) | 0.96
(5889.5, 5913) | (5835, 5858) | 0.93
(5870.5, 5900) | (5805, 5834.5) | 0.93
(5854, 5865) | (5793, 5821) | 1.01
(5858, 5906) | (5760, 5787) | 0.95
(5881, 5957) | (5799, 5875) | 0.97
